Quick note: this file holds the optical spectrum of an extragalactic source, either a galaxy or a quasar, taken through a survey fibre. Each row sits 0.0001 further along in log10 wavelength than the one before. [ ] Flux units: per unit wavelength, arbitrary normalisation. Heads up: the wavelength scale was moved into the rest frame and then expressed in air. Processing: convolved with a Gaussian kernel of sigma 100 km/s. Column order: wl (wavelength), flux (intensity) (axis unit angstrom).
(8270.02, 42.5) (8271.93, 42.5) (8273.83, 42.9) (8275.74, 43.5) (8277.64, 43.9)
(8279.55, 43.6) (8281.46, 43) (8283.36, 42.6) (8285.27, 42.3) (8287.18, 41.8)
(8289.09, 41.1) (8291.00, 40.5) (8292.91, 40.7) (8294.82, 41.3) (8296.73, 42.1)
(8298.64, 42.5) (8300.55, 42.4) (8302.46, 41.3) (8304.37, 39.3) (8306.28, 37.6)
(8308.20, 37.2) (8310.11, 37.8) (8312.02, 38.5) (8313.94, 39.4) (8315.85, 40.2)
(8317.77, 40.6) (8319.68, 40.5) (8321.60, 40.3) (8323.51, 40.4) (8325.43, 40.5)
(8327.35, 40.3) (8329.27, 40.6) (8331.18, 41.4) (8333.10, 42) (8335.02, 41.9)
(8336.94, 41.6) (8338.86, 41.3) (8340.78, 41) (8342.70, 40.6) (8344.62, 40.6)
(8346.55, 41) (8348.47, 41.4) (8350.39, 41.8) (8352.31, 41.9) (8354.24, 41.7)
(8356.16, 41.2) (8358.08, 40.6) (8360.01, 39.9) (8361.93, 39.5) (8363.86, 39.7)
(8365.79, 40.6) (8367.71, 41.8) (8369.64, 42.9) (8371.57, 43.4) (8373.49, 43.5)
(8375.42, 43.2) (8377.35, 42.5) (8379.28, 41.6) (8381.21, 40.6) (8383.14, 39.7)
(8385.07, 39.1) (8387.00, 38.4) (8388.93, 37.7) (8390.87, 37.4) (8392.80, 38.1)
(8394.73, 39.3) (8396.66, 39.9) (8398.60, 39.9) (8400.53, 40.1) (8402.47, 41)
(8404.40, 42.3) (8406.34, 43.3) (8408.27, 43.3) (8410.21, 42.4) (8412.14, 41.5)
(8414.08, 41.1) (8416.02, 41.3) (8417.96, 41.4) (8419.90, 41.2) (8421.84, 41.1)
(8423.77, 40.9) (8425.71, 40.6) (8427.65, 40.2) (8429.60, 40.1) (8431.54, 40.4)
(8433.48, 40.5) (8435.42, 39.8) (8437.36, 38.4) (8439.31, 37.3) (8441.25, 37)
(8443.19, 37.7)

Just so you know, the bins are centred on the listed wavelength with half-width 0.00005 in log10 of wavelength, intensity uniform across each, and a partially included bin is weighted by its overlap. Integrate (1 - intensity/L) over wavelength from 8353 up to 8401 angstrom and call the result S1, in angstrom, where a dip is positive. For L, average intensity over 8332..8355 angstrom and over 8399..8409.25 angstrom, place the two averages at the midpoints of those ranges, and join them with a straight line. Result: 1.3 angstrom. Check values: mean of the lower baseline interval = 41.4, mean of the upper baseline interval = 41.9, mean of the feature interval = 40.5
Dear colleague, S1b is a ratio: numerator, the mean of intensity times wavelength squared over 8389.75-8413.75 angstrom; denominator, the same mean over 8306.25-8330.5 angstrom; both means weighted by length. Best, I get 1.0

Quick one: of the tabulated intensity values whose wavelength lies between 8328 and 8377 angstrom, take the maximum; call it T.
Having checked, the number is 43.5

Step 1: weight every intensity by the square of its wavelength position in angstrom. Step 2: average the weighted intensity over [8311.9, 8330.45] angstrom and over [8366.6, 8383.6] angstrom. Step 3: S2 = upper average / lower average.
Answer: 1.06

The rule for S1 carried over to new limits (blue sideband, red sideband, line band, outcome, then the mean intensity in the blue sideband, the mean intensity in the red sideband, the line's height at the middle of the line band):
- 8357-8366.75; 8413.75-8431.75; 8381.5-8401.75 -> 0.7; 40.1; 40.8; 40.4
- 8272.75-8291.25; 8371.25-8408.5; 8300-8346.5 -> 1.7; 42.6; 40.6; 41.8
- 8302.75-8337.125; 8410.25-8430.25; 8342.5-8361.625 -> -0.3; 40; 41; 40.3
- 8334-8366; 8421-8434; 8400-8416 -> -0.5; 41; 40.5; 40.7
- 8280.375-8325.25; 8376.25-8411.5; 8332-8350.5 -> -0.4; 40.6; 40.4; 40.5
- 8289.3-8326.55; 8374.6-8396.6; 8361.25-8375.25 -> -0.7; 40.2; 39.8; 39.9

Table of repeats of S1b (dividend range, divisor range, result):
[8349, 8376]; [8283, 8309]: 1.03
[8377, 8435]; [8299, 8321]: 1.05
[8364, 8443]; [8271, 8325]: 1.01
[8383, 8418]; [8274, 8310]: 1.00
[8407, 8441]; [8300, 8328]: 1.05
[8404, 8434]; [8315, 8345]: 1.03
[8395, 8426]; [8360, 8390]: 1.02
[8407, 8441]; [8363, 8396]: 1.01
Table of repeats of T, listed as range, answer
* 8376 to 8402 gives 42.5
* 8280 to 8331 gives 43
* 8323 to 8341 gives 42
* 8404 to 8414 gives 43.3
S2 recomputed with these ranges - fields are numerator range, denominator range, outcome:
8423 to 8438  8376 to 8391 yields 1.02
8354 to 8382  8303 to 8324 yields 1.07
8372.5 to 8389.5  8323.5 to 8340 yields 1.00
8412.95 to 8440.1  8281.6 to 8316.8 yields 1.03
